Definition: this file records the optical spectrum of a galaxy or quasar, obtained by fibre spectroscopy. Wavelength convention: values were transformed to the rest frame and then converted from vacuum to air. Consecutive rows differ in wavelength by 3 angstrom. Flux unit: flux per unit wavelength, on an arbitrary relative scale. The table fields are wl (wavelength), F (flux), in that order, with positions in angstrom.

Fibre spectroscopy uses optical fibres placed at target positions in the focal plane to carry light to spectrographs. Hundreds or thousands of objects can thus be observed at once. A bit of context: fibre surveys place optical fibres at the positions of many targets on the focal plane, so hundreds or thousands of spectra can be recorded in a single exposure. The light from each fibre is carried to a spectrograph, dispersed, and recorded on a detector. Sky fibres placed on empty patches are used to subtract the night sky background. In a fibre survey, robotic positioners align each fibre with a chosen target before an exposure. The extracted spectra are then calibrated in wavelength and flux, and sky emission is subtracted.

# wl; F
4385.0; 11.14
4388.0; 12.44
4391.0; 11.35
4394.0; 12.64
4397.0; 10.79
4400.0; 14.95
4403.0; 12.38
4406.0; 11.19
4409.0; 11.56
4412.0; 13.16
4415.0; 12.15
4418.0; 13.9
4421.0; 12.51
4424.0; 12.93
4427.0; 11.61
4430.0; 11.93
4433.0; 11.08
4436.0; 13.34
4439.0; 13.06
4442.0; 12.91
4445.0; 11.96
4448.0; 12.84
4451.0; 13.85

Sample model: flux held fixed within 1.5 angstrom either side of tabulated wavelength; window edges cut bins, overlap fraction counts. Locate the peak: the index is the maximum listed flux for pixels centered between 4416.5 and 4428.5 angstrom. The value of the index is 13.9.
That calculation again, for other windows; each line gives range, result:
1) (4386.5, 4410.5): 14.95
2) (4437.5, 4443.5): 13.06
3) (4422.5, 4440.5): 13.34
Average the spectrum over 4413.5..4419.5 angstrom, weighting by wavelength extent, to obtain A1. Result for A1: 13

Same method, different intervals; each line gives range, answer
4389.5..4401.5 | 12.4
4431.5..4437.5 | 12.2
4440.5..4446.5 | 12.4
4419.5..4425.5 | 12.7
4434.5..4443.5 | 13.1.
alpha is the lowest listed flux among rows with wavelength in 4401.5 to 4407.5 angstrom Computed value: 11.19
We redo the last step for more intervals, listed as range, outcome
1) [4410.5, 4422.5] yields 12.15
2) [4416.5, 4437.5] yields 11.08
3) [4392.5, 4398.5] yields 10.79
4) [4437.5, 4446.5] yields 11.96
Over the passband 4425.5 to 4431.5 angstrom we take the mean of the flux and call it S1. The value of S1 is 11.8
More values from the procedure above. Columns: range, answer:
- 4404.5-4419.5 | 12.4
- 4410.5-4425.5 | 12.9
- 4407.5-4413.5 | 12.4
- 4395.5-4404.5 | 12.7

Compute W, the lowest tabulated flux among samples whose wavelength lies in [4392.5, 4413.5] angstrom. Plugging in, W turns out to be 10.79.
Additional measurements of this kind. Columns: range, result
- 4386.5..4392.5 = 11.35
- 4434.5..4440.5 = 13.06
